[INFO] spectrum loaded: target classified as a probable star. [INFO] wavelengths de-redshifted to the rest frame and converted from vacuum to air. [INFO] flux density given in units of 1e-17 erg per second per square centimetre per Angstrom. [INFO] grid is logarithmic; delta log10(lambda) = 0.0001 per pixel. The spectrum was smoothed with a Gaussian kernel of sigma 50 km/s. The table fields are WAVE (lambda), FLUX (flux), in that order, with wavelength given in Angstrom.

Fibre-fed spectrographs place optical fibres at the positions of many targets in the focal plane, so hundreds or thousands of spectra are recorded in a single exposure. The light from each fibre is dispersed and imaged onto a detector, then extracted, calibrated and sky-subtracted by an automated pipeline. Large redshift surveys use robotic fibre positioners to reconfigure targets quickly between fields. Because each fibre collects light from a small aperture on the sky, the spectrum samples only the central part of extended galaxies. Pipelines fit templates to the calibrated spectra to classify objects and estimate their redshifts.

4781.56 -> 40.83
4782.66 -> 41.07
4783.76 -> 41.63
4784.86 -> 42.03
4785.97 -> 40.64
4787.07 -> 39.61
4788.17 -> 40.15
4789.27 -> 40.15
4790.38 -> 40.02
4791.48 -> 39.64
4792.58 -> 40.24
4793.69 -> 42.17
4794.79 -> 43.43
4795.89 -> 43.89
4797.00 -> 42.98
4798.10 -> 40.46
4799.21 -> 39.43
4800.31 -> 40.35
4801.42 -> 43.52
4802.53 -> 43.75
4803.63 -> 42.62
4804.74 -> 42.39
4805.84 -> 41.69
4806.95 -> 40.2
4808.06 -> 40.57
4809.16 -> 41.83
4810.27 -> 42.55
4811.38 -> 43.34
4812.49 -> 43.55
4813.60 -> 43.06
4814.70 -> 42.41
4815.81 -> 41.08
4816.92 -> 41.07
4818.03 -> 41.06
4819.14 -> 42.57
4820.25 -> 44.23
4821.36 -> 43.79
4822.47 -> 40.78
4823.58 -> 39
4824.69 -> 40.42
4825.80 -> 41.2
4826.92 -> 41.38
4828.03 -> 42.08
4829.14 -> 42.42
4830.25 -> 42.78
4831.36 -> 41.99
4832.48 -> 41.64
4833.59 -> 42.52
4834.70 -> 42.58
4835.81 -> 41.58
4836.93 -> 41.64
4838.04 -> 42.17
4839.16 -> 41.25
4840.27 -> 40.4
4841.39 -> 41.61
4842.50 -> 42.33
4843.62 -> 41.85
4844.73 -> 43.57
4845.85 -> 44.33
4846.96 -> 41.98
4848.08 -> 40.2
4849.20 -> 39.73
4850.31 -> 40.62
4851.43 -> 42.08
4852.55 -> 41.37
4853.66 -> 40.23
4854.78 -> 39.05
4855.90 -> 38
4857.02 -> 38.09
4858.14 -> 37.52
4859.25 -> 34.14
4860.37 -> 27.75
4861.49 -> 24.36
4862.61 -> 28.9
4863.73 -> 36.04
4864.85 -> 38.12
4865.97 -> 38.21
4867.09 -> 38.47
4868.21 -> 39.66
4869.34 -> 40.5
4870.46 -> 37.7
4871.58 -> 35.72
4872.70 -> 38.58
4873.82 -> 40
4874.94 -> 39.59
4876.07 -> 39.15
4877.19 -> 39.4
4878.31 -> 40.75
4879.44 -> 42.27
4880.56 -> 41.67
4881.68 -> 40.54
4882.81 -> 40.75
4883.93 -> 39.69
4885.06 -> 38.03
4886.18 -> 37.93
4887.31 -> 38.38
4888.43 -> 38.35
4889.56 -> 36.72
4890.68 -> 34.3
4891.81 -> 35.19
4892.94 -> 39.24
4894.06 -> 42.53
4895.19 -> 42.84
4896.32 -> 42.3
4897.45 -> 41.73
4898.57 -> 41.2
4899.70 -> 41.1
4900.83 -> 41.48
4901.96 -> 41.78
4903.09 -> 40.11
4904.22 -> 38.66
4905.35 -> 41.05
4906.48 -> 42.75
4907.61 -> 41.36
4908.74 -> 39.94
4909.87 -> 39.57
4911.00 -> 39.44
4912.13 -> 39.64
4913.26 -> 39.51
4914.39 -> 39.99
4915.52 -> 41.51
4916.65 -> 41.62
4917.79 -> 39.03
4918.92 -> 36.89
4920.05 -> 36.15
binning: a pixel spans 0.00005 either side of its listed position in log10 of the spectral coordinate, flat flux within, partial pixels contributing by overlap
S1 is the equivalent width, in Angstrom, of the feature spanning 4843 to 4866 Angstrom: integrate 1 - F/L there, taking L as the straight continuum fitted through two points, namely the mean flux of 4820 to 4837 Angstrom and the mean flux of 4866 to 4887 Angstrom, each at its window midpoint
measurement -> 1.5 Angstrom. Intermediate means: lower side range 41.8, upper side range 39.4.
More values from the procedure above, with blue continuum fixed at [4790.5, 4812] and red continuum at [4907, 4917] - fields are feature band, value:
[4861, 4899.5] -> 2.1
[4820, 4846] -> -0.3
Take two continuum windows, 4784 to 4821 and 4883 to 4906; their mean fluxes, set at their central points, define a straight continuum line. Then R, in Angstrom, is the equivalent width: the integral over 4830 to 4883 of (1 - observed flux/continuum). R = 1.4 Angstrom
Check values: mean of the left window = 41.7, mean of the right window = 39.7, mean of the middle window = 39.4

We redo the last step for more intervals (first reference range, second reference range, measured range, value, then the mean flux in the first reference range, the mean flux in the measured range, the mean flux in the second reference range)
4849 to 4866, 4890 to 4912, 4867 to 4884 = -0.74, 36.4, 39.7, 40.3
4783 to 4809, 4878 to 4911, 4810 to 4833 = -0.55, 41.4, 42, 40.1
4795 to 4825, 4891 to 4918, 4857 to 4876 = 2.31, 42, 36.1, 40.5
